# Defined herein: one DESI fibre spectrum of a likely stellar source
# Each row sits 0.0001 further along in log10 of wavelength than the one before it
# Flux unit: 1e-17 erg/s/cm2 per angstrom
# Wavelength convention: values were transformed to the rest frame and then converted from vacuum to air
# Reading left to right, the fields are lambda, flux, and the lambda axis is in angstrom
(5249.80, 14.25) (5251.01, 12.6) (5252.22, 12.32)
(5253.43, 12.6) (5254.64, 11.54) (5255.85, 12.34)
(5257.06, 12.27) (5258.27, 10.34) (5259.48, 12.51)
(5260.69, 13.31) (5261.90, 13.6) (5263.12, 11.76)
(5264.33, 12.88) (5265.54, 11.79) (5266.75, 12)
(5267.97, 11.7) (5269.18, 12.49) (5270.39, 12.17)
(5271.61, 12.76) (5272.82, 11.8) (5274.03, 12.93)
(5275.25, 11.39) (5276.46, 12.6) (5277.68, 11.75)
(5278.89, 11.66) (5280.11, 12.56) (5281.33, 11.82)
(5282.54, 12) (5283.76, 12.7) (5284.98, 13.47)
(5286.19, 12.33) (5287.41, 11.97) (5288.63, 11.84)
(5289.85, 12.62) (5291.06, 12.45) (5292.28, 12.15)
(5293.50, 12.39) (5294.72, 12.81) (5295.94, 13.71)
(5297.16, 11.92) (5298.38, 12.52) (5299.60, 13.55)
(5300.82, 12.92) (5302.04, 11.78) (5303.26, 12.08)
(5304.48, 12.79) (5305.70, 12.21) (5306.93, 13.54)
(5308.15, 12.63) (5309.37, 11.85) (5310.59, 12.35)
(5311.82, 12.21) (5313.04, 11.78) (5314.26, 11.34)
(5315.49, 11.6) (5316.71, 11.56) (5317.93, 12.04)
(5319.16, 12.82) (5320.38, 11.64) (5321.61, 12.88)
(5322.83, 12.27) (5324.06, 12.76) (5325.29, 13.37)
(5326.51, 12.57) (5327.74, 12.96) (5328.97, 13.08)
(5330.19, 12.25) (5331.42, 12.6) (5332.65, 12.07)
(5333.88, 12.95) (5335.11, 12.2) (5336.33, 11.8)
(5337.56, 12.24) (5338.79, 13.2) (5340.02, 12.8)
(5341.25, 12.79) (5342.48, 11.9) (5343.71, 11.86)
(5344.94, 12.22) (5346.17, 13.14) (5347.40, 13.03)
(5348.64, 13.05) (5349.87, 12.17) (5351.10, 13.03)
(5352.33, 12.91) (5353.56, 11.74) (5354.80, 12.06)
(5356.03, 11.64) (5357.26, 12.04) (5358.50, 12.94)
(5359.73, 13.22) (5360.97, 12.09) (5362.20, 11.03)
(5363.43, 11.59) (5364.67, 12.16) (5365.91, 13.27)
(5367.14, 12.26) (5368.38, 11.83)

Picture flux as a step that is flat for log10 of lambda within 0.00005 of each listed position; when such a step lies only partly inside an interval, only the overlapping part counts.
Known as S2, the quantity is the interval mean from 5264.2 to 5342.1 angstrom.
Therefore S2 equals 12.4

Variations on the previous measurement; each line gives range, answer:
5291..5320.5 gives 12.4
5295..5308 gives 12.7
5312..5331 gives 12.3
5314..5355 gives 12.5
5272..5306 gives 12.4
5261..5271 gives 12.3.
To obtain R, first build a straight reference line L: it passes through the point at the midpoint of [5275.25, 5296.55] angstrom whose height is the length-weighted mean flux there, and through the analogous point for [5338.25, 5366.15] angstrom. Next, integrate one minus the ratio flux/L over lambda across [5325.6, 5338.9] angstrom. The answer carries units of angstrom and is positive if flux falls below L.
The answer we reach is -0.1 angstrom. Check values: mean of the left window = 12.4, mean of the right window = 12.4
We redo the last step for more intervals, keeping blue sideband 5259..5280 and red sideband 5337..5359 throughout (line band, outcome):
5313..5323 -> 0.3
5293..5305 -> -0.3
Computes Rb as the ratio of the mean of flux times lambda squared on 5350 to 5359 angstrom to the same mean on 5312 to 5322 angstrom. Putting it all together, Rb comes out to 1.0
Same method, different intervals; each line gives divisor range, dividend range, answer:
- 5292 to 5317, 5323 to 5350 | 1.03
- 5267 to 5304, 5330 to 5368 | 1.03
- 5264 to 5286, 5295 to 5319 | 1.02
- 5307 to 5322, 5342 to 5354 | 1.05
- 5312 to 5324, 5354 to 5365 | 1.02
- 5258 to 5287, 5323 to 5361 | 1.05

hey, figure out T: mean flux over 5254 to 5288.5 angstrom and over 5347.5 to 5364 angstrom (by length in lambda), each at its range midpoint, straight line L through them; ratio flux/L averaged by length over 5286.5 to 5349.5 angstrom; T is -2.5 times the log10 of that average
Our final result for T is -0.02 mag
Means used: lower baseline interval 12.2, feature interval 12.4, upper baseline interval 12.3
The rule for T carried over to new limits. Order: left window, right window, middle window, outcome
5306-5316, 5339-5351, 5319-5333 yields -0.02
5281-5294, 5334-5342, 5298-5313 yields -0.01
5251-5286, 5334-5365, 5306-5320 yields 0.01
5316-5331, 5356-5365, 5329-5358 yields -0.01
